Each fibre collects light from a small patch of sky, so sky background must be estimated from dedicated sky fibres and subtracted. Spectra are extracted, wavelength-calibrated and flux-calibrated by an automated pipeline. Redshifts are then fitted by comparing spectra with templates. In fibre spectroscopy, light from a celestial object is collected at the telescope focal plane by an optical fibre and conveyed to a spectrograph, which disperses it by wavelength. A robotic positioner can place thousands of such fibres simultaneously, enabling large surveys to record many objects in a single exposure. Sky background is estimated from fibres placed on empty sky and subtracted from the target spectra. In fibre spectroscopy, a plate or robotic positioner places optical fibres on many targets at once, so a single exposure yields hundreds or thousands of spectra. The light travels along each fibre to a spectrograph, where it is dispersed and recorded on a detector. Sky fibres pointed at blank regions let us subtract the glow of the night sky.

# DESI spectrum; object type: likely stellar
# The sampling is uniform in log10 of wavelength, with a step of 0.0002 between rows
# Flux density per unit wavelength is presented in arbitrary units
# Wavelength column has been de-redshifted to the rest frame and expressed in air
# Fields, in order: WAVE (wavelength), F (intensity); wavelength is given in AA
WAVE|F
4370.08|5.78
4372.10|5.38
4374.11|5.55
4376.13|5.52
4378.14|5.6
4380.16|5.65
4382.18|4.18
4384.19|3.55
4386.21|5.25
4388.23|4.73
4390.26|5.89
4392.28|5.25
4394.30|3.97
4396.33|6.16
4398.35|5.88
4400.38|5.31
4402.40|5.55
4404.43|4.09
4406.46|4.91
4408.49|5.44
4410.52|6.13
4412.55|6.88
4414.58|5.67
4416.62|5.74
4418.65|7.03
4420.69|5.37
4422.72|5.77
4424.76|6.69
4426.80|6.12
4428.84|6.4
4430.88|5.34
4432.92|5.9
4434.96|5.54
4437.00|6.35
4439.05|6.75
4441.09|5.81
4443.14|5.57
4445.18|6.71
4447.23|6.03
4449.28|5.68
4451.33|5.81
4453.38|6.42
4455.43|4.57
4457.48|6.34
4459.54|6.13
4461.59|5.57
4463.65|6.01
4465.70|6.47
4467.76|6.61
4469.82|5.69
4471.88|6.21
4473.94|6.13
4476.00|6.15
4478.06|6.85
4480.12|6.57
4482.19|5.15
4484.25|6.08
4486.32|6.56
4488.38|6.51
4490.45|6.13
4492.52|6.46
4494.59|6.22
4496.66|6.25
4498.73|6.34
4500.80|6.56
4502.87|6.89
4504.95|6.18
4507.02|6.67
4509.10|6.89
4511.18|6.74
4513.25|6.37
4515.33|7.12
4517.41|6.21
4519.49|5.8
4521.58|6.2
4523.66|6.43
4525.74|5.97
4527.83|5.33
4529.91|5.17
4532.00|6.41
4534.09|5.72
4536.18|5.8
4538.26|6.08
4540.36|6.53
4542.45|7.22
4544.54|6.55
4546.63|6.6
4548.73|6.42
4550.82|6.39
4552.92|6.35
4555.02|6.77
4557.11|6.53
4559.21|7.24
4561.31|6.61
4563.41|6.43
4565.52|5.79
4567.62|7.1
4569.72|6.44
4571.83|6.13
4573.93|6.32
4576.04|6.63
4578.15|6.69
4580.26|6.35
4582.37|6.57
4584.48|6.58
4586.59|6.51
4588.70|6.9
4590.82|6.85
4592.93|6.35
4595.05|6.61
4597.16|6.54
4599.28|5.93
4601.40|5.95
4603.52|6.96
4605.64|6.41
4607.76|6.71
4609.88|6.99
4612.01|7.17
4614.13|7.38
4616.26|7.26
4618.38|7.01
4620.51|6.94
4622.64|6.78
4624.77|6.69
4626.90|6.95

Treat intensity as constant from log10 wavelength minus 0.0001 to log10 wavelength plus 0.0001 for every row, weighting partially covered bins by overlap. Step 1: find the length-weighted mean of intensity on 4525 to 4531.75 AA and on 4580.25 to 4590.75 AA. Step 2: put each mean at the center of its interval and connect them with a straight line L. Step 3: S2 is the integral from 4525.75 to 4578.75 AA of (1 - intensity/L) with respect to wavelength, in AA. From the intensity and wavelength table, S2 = -3.1 AA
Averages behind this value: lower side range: 5.57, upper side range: 6.63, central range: 6.36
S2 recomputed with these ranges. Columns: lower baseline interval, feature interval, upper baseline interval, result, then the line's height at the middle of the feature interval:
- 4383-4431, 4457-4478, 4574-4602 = -1.05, 5.86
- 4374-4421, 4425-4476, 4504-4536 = -2.52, 5.74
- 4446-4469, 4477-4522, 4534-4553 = -1.61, 6.18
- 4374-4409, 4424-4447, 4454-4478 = -1.79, 5.66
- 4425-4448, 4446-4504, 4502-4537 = -0.15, 6.14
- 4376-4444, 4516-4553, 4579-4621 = 0.79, 6.31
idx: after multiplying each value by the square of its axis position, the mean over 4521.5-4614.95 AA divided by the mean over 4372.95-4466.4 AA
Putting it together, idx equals 1.2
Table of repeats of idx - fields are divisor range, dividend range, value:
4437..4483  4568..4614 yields 1.15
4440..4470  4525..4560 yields 1.10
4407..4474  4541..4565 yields 1.16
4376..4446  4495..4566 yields 1.20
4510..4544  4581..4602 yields 1.08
